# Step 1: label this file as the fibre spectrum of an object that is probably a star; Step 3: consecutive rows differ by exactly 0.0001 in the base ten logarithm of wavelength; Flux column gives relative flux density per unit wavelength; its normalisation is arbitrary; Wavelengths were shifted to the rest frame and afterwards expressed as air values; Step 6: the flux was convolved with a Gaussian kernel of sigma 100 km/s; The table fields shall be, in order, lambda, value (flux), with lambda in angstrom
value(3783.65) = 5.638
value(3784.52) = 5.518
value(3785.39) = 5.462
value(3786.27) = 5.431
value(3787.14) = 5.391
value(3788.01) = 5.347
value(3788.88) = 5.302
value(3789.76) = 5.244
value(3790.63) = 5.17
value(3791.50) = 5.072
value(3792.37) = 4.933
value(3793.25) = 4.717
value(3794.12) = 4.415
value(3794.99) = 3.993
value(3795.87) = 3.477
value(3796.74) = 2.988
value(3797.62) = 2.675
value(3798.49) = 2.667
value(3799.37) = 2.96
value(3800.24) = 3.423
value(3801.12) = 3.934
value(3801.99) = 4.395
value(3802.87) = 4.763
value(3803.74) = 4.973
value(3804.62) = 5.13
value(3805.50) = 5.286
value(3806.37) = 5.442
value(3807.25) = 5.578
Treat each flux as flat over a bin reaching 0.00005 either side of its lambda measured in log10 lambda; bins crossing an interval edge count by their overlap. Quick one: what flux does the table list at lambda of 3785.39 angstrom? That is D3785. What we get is 5.462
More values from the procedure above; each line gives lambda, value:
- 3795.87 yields 3.477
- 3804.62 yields 5.13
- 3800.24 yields 3.423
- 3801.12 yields 3.934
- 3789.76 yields 5.244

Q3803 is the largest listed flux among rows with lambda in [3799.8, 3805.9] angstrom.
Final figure 5.286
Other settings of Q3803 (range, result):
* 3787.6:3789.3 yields 5.347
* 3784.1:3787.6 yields 5.518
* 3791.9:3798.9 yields 4.933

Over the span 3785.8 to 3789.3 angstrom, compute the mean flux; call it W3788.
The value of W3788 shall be 5.37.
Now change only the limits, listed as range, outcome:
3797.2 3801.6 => 3.15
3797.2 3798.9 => 2.68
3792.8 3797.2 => 3.91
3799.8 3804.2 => 4.3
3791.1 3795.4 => 4.63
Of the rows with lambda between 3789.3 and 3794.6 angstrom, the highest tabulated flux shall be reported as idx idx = 5.244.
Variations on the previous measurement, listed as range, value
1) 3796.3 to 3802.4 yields 4.395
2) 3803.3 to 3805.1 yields 5.13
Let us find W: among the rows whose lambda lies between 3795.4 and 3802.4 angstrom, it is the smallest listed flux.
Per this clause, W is 2.667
